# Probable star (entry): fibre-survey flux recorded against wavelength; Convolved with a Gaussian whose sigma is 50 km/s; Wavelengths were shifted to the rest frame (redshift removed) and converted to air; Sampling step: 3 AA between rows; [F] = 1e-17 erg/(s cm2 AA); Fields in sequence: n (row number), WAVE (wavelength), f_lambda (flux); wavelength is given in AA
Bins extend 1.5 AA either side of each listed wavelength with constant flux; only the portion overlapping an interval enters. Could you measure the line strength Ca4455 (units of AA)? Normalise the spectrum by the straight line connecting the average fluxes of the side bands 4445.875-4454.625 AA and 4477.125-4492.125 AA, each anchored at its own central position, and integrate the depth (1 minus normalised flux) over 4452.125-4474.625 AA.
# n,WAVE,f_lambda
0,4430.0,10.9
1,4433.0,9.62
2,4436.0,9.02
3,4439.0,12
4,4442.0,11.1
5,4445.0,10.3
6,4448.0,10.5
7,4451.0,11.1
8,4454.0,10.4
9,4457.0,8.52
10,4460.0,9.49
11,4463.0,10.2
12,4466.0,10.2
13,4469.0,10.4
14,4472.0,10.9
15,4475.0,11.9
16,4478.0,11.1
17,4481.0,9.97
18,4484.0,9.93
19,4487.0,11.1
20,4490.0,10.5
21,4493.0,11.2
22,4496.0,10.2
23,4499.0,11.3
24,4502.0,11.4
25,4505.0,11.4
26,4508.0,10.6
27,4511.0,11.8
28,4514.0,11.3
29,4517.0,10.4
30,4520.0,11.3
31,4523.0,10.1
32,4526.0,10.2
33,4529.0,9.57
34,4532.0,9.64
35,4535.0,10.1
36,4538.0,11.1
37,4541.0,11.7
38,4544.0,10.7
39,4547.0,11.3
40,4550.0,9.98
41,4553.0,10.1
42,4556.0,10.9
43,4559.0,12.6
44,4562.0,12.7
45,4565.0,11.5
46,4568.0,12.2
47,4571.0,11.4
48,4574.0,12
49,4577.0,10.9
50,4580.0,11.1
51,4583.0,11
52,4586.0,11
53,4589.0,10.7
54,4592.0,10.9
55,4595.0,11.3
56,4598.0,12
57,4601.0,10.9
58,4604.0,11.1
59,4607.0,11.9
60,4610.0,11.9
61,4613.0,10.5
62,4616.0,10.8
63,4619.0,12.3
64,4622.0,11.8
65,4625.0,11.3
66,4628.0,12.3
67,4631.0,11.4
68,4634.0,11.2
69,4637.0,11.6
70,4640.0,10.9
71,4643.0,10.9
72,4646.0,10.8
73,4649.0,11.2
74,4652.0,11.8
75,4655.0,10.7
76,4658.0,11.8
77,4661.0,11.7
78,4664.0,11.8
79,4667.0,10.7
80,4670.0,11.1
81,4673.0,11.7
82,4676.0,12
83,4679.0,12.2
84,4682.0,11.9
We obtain 1.0 AA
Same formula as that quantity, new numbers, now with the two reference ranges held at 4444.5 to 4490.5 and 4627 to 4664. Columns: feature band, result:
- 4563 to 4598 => -0.99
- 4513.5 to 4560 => 0.55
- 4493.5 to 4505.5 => -0.54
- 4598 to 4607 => -0.15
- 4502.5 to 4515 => -0.77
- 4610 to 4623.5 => -0.24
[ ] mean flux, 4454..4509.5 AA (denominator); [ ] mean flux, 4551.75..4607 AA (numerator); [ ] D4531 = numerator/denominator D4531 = 1.08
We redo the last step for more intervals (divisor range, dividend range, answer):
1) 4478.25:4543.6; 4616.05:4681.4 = 1.07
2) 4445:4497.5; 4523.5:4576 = 1.06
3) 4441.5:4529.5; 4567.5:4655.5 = 1.07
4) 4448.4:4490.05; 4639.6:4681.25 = 1.10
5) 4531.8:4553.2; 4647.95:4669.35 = 1.07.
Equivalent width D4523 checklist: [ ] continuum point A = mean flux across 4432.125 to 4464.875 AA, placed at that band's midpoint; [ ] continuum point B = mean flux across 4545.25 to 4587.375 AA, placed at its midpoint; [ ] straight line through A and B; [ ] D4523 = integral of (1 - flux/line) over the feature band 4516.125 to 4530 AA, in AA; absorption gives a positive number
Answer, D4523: 0.7 AA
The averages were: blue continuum 10.2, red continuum 11.3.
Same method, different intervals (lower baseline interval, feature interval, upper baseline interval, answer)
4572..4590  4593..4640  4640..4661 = -1.20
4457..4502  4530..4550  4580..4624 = 0.46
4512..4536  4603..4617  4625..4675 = -0.28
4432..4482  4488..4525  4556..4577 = 0.43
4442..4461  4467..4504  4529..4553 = -1.89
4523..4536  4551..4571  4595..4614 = -2.04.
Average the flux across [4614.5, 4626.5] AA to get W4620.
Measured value 11.6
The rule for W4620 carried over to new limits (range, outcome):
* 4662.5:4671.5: 11.2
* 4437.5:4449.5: 11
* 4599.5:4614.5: 11.3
